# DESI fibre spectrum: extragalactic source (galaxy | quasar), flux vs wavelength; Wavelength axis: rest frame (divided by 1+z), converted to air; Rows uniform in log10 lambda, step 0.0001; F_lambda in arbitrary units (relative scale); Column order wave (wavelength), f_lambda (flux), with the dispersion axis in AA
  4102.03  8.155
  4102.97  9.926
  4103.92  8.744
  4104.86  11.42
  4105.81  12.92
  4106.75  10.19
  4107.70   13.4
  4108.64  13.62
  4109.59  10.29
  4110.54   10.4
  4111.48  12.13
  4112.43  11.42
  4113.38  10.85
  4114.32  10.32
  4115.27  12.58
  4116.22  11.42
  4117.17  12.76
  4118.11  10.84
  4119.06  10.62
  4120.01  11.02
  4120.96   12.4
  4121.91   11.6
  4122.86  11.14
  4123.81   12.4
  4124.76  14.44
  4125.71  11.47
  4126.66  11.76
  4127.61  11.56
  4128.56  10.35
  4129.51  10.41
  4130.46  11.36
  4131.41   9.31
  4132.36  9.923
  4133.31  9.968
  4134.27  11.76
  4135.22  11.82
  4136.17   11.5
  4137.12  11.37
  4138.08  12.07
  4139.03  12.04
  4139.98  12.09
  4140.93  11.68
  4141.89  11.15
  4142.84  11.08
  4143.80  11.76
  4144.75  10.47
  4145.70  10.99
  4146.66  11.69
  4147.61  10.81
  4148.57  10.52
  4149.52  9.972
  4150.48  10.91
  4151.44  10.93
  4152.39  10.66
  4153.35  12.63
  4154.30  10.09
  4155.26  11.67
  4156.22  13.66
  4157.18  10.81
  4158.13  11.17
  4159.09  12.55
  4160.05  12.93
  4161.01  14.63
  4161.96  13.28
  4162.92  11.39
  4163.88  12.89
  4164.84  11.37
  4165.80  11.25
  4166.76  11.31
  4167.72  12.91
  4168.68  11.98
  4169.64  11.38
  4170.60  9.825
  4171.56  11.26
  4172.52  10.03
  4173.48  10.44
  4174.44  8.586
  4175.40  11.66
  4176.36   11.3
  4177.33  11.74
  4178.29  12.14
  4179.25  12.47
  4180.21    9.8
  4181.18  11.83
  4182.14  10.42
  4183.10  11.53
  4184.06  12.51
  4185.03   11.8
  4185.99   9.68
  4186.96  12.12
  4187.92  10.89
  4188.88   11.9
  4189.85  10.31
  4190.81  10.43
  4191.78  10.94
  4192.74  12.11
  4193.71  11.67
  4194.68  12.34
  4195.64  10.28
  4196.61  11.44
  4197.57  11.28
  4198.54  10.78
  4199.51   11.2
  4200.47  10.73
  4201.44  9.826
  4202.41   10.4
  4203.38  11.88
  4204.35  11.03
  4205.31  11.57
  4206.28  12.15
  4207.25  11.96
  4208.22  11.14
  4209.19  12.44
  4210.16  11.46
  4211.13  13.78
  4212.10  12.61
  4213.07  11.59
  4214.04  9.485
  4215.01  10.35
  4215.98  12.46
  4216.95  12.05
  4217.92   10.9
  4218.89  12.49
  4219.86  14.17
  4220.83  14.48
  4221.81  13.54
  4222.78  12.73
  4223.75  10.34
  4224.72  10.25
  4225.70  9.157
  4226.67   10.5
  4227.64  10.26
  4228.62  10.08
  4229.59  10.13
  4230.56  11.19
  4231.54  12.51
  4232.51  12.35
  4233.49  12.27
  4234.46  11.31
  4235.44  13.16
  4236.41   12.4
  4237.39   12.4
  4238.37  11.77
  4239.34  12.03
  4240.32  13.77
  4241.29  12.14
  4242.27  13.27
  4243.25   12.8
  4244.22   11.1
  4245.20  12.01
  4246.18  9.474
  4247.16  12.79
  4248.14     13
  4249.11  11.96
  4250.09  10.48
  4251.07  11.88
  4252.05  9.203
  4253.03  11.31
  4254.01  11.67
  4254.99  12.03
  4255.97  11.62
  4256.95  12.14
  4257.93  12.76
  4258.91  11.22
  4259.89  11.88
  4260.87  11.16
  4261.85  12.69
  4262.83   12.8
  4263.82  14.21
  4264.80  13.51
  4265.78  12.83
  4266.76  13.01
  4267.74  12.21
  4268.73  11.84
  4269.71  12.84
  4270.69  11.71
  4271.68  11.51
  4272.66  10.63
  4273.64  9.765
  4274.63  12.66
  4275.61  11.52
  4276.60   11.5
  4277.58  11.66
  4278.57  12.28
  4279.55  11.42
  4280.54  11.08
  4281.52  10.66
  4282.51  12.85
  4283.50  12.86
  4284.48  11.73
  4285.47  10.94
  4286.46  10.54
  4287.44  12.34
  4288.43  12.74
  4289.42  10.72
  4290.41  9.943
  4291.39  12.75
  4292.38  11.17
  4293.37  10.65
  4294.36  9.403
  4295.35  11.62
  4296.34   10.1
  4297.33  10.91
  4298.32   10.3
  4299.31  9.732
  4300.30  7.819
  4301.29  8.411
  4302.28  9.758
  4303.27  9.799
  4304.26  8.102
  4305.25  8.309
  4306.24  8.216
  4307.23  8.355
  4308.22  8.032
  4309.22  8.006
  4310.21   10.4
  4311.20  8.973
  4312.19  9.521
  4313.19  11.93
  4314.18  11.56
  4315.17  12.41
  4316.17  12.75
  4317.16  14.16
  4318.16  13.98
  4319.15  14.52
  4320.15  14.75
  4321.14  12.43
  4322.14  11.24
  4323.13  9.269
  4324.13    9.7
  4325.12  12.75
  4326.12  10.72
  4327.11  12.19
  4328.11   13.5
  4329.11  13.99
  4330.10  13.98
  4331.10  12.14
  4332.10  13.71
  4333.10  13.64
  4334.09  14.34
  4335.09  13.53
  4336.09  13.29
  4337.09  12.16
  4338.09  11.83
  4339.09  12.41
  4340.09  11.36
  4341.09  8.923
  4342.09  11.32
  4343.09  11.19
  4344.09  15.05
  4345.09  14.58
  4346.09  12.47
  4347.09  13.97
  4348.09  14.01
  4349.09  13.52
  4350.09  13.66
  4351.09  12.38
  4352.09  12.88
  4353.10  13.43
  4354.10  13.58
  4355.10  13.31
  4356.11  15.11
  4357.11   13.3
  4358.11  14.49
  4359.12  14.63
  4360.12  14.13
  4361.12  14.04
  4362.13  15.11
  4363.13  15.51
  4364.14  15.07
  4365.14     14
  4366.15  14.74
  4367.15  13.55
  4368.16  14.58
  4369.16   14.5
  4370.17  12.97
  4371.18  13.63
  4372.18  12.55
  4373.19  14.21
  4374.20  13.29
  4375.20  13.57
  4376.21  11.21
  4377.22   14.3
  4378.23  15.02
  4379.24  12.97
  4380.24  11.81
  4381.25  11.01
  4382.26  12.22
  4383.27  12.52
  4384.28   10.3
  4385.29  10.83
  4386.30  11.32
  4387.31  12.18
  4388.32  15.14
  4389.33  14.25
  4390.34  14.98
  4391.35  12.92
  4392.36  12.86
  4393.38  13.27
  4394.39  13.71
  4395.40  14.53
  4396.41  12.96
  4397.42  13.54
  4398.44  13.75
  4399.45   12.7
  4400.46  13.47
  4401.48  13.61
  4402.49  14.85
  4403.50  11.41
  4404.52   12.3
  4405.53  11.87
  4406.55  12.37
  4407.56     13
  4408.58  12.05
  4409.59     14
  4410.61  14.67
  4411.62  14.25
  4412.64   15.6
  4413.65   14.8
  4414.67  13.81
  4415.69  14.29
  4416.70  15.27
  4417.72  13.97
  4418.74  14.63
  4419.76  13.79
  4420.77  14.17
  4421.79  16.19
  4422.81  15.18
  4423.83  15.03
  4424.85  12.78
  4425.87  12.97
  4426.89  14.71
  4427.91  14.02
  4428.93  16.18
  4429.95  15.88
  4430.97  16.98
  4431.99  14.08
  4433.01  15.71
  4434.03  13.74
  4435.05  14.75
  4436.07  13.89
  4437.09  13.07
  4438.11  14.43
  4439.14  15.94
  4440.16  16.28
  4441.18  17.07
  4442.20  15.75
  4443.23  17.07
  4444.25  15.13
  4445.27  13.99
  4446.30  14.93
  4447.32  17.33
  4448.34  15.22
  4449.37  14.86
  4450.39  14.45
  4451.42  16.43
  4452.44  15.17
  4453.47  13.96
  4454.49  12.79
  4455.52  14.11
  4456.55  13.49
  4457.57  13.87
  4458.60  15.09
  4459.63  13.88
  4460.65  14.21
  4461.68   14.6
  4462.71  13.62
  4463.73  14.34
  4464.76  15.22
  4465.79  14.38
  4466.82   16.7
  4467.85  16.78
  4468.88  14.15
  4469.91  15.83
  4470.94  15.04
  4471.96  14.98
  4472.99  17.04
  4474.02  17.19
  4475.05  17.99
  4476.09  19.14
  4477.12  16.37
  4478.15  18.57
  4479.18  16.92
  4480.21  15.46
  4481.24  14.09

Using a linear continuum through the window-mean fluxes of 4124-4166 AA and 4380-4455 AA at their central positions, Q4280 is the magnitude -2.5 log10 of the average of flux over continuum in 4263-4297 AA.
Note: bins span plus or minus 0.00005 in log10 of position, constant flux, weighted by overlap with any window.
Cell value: 0.10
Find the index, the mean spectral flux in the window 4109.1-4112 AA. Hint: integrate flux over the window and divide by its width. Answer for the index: 10.9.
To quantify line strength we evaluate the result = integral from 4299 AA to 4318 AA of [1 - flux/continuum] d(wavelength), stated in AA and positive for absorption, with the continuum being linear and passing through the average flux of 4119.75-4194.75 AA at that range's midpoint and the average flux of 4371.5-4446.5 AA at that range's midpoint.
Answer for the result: 4.5 AA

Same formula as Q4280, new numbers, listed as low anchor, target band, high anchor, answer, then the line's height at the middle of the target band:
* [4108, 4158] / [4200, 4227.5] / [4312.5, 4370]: 0.04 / 12.1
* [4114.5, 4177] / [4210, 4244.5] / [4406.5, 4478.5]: 0.05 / 12.4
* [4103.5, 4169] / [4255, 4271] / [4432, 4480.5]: 0.05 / 13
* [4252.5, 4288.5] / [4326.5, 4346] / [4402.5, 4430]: 0.01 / 12.9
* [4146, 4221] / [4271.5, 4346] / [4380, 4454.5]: 0.13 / 12.9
